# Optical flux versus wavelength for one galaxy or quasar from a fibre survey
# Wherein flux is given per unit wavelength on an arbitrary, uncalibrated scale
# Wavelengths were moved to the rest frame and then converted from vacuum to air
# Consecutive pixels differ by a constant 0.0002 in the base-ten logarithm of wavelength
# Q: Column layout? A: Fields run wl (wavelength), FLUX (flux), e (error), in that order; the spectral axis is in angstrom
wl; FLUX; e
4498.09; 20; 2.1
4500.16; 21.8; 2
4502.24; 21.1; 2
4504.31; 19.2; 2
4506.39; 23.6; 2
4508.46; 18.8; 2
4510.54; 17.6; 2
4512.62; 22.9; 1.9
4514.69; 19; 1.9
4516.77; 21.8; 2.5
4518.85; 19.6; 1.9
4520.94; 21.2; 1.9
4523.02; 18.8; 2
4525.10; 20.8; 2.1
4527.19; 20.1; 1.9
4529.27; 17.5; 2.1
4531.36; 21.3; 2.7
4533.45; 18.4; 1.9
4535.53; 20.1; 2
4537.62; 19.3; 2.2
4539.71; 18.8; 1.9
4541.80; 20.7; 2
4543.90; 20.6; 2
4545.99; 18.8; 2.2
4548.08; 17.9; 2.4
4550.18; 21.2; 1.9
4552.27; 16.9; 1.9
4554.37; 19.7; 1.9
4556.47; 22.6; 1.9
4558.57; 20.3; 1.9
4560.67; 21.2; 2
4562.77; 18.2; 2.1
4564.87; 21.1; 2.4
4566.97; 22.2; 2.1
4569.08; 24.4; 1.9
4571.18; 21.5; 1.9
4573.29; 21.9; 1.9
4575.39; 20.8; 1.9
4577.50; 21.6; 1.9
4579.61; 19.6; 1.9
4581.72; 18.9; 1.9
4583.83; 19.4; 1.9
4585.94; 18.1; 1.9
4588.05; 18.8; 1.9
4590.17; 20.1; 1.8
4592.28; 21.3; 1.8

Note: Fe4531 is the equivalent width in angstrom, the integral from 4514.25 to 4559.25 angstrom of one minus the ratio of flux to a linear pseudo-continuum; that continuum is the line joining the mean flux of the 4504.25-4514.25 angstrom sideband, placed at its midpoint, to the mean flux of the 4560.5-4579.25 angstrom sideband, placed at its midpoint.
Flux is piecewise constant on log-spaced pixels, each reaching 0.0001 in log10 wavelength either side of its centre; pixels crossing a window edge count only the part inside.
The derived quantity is 2.32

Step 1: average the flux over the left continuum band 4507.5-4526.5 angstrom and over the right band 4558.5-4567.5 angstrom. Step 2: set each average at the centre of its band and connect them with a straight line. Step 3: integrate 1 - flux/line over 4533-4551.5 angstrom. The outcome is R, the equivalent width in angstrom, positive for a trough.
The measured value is 0.73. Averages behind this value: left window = 20.1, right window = 20.6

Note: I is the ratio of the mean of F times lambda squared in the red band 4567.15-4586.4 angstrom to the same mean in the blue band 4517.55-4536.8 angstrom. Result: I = 1.08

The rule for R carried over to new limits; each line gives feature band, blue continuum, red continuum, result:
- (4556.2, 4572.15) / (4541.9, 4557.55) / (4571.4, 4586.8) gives -1.2 angstrom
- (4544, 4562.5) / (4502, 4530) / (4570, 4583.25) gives 0.6 angstrom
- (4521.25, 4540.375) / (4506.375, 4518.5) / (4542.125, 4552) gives 0.3 angstrom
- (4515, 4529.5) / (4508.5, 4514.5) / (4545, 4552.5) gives -0.4 angstrom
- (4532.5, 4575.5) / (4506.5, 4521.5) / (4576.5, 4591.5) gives -1.0 angstrom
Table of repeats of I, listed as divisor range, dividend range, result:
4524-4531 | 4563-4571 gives 1.14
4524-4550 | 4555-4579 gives 1.11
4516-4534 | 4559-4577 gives 1.09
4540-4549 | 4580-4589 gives 0.99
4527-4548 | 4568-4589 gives 1.07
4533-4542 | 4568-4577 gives 1.16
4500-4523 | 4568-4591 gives 1.03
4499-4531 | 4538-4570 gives 1.02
